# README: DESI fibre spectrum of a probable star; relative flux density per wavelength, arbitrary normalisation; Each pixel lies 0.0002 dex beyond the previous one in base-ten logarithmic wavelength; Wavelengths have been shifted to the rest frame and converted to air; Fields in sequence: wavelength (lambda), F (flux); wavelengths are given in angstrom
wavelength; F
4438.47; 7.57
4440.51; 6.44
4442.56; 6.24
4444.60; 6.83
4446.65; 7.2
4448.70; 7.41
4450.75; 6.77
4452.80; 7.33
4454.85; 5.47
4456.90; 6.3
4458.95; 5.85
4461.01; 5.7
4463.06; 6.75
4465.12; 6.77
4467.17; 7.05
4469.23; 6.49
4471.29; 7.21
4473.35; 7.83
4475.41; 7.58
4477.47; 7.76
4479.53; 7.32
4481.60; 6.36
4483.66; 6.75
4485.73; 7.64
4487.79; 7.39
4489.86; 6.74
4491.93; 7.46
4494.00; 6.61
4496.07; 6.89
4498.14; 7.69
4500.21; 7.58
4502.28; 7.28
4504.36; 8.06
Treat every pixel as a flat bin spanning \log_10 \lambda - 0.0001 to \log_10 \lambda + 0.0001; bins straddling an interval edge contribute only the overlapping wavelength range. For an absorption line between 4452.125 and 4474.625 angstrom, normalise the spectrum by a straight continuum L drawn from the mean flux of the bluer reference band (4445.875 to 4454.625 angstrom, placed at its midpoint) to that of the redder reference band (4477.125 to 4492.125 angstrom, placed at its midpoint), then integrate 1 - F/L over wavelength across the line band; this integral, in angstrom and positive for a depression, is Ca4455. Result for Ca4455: 1.4 angstrom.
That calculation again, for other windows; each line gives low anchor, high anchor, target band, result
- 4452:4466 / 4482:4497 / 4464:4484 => -1.40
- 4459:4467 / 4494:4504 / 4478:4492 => -0.25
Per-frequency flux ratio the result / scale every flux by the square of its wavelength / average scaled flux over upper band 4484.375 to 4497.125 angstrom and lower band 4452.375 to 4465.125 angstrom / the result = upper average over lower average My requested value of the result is 1.16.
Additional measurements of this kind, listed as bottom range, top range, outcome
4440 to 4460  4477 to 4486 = 1.09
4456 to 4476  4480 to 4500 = 1.06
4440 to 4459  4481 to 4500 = 1.09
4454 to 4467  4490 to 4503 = 1.18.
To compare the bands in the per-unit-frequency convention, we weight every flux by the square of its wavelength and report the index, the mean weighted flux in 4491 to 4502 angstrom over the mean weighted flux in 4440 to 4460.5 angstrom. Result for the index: 1.13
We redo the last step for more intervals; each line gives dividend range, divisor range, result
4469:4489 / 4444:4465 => 1.12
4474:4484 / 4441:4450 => 1.06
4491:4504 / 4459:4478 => 1.06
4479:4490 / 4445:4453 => 1.00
